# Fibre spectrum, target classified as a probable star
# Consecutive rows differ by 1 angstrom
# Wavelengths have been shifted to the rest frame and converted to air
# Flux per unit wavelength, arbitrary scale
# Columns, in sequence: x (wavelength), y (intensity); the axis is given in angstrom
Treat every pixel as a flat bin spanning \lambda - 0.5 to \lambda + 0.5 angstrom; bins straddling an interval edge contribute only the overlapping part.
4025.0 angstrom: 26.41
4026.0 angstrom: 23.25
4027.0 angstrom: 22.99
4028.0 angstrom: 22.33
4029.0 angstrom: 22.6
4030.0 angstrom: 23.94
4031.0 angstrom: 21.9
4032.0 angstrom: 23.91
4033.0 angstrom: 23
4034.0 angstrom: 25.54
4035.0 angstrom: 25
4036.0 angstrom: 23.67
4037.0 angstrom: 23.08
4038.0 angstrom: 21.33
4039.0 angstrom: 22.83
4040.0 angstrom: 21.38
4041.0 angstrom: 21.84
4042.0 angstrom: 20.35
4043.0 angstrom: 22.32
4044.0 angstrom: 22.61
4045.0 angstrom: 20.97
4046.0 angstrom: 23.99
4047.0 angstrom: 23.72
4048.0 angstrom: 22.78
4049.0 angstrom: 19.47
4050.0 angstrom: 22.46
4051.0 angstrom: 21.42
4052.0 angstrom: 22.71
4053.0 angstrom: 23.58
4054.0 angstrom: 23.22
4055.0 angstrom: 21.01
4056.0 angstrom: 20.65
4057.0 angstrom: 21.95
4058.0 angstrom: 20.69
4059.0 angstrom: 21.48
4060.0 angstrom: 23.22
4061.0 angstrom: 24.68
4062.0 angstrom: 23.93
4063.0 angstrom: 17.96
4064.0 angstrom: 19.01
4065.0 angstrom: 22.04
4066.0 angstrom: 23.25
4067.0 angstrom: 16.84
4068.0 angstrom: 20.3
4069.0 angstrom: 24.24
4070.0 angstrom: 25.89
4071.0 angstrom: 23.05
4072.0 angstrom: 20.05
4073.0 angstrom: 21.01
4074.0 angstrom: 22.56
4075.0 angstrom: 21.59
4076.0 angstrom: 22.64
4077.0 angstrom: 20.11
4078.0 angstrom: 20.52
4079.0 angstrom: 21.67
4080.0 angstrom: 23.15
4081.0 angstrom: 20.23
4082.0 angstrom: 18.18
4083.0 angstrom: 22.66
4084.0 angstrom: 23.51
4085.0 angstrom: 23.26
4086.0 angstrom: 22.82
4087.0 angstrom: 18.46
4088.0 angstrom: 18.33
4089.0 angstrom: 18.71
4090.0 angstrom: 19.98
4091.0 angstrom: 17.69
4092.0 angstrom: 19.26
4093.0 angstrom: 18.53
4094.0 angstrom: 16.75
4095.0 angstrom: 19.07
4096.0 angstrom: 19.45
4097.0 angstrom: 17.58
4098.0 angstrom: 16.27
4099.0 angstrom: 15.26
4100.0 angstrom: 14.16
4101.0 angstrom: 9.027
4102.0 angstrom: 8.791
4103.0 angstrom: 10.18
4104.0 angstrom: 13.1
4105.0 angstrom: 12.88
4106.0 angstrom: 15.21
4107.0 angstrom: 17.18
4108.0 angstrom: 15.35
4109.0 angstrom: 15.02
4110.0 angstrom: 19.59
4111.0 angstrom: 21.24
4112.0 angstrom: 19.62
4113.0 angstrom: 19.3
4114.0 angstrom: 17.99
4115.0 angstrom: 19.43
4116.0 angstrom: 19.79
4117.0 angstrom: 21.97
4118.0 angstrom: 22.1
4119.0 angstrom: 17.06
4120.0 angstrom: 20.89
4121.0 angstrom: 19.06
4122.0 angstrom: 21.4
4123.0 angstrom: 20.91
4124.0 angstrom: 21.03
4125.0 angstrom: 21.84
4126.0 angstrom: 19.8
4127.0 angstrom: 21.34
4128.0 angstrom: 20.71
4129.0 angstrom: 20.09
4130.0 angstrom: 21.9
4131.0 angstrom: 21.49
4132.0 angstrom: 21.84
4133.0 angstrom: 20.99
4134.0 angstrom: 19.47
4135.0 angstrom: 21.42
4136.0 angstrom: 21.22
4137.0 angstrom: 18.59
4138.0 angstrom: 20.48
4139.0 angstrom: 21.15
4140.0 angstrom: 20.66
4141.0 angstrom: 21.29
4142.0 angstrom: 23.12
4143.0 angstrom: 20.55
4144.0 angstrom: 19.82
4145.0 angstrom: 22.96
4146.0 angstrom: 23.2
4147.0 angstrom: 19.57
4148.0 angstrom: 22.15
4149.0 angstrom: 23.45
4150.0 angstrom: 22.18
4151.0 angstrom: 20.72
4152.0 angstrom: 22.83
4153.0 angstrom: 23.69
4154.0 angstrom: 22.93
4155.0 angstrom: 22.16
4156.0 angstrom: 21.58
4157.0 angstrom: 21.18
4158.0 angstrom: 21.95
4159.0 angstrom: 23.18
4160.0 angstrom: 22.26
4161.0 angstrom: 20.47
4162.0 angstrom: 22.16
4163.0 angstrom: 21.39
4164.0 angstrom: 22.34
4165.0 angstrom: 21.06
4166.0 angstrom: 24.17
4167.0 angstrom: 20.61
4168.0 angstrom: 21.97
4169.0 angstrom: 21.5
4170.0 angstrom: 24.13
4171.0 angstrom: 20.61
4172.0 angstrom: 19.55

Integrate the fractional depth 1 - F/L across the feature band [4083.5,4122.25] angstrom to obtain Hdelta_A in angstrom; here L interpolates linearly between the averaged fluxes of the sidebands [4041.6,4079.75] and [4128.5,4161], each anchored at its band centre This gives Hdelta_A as 7.0 angstrom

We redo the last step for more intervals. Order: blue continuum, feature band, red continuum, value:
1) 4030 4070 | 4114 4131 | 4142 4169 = 1.2 angstrom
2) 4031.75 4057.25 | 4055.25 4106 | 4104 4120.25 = 2.0 angstrom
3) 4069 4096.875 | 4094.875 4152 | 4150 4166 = 6.1 angstrom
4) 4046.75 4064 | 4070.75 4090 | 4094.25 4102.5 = -3.5 angstrom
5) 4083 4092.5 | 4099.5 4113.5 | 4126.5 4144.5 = 3.8 angstrom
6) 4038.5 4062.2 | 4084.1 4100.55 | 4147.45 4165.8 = 2.7 angstrom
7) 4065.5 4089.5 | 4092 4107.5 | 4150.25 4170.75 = 4.7 angstrom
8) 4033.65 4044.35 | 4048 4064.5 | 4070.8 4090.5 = 0.2 angstrom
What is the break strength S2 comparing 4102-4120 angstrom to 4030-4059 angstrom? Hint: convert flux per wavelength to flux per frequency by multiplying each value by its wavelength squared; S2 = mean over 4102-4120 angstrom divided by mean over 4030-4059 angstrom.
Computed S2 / 0.8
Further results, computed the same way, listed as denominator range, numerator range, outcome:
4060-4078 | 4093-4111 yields 0.71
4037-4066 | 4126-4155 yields 1.02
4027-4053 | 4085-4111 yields 0.75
